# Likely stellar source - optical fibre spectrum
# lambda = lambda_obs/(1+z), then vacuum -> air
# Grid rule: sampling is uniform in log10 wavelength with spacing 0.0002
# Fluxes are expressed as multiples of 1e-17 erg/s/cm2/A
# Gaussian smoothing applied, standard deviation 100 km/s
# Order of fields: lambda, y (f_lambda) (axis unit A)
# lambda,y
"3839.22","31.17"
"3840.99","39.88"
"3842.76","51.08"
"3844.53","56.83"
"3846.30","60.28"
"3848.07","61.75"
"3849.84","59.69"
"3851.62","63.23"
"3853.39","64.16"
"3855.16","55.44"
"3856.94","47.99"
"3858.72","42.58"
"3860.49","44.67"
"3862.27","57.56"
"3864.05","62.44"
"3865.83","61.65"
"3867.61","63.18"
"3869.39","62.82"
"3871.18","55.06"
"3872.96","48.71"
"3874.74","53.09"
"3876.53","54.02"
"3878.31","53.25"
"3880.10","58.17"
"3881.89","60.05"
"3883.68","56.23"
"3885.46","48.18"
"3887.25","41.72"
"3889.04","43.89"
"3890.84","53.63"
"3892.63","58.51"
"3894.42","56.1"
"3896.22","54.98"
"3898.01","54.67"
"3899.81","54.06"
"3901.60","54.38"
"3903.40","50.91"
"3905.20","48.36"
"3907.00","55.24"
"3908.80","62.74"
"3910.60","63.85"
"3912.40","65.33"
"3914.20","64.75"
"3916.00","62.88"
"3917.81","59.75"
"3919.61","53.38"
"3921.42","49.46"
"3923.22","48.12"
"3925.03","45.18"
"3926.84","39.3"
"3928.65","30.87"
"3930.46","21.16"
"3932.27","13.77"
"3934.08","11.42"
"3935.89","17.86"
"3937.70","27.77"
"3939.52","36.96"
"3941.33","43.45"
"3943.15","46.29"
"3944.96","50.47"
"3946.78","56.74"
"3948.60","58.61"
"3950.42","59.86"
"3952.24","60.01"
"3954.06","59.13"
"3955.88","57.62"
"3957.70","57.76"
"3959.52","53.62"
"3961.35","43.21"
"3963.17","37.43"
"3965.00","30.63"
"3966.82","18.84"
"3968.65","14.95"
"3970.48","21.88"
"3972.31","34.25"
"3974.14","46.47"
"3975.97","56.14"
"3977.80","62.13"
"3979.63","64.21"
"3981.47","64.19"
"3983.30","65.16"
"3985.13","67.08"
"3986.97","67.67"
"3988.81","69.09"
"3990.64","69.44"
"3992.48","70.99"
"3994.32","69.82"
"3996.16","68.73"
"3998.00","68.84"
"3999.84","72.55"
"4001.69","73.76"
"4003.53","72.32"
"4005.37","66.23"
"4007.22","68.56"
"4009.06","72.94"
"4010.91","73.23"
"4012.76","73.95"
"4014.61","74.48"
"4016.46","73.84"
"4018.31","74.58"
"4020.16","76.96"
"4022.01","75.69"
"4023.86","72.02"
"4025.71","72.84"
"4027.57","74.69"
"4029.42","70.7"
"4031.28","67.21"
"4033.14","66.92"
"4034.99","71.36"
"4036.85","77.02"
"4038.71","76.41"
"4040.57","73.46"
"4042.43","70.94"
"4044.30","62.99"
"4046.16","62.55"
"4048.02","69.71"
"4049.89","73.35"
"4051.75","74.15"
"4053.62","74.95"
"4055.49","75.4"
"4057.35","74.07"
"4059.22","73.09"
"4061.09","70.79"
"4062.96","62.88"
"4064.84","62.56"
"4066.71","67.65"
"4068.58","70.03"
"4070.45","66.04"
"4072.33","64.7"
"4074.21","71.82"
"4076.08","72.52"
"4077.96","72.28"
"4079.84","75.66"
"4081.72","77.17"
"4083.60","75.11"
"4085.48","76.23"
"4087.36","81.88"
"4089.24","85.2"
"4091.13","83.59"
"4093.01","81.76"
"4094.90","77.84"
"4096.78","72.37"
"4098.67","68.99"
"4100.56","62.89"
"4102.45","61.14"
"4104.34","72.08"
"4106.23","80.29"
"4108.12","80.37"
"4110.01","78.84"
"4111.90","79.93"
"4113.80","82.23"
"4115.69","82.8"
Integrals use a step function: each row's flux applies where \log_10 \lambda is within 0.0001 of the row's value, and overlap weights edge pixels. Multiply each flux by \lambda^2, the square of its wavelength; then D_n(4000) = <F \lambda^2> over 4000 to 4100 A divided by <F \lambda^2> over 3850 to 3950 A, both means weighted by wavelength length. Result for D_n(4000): 1.6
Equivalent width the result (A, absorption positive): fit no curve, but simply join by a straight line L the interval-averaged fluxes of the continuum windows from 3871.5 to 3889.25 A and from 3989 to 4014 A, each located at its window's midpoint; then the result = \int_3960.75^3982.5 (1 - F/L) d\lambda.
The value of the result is 8.2 A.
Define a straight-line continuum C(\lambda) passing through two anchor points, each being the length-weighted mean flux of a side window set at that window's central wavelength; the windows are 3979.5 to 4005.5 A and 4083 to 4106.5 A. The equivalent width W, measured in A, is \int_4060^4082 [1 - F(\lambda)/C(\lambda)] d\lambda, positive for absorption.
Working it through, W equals 1.3 A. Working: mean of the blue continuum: 68.9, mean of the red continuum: 75.2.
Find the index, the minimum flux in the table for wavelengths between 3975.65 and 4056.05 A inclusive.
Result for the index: 56.14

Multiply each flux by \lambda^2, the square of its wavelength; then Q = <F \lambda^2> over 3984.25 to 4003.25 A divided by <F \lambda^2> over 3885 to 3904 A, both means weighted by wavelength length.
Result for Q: 1.41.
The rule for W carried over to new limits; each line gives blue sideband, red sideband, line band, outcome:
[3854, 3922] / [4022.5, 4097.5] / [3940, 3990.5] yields 9.8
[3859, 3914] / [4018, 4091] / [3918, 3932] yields 4.3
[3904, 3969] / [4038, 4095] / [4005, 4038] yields -4.9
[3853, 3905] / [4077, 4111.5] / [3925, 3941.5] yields 8.9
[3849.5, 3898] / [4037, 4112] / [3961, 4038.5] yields 4.0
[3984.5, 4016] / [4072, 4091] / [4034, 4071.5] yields 1.8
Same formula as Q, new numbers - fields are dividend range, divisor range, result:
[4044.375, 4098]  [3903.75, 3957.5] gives 1.65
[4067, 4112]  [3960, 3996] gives 1.52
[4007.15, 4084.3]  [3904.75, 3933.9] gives 1.59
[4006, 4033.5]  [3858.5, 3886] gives 1.41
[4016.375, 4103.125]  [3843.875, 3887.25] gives 1.42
